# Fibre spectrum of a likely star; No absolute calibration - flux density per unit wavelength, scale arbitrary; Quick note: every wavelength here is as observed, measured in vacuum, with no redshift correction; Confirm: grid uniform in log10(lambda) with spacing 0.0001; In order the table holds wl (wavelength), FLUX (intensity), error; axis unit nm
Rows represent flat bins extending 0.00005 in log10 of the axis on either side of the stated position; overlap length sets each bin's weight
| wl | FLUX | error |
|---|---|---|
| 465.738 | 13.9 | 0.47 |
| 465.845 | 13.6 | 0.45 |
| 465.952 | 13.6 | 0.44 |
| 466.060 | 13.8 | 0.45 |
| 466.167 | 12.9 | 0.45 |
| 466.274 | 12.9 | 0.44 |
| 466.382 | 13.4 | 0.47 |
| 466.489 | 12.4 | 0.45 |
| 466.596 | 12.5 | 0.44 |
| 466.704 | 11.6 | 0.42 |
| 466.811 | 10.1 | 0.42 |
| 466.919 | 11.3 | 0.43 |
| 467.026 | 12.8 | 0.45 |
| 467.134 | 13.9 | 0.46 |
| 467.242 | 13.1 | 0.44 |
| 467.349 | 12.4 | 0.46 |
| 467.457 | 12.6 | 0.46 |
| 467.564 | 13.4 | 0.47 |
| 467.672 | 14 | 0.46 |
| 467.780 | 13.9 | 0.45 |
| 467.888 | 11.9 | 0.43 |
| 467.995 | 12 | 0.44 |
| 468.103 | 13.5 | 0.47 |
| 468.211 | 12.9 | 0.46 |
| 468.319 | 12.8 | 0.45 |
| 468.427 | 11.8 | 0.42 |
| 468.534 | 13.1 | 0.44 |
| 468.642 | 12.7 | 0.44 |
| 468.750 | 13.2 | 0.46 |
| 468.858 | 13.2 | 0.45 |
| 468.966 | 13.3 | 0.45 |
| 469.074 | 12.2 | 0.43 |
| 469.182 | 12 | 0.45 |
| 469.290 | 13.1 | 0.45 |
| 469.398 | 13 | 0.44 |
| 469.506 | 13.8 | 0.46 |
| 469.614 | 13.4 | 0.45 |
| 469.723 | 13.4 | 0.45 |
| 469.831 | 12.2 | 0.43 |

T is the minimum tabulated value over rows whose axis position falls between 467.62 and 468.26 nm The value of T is 11.9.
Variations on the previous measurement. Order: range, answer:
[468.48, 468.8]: 12.7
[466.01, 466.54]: 12.4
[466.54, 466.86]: 10.1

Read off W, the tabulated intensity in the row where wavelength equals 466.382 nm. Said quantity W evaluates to 13.4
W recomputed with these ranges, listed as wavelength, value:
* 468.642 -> 12.7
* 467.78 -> 13.9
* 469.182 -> 12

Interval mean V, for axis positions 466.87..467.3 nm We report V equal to 12.8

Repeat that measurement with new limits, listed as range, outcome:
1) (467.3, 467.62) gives 12.8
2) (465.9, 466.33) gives 13.3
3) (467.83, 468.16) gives 12.5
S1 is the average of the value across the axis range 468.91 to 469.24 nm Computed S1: 12.5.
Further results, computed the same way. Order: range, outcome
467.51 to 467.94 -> 13.3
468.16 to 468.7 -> 12.7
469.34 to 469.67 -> 13.4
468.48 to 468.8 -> 13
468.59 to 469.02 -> 13.1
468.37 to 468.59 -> 12.5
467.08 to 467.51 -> 13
